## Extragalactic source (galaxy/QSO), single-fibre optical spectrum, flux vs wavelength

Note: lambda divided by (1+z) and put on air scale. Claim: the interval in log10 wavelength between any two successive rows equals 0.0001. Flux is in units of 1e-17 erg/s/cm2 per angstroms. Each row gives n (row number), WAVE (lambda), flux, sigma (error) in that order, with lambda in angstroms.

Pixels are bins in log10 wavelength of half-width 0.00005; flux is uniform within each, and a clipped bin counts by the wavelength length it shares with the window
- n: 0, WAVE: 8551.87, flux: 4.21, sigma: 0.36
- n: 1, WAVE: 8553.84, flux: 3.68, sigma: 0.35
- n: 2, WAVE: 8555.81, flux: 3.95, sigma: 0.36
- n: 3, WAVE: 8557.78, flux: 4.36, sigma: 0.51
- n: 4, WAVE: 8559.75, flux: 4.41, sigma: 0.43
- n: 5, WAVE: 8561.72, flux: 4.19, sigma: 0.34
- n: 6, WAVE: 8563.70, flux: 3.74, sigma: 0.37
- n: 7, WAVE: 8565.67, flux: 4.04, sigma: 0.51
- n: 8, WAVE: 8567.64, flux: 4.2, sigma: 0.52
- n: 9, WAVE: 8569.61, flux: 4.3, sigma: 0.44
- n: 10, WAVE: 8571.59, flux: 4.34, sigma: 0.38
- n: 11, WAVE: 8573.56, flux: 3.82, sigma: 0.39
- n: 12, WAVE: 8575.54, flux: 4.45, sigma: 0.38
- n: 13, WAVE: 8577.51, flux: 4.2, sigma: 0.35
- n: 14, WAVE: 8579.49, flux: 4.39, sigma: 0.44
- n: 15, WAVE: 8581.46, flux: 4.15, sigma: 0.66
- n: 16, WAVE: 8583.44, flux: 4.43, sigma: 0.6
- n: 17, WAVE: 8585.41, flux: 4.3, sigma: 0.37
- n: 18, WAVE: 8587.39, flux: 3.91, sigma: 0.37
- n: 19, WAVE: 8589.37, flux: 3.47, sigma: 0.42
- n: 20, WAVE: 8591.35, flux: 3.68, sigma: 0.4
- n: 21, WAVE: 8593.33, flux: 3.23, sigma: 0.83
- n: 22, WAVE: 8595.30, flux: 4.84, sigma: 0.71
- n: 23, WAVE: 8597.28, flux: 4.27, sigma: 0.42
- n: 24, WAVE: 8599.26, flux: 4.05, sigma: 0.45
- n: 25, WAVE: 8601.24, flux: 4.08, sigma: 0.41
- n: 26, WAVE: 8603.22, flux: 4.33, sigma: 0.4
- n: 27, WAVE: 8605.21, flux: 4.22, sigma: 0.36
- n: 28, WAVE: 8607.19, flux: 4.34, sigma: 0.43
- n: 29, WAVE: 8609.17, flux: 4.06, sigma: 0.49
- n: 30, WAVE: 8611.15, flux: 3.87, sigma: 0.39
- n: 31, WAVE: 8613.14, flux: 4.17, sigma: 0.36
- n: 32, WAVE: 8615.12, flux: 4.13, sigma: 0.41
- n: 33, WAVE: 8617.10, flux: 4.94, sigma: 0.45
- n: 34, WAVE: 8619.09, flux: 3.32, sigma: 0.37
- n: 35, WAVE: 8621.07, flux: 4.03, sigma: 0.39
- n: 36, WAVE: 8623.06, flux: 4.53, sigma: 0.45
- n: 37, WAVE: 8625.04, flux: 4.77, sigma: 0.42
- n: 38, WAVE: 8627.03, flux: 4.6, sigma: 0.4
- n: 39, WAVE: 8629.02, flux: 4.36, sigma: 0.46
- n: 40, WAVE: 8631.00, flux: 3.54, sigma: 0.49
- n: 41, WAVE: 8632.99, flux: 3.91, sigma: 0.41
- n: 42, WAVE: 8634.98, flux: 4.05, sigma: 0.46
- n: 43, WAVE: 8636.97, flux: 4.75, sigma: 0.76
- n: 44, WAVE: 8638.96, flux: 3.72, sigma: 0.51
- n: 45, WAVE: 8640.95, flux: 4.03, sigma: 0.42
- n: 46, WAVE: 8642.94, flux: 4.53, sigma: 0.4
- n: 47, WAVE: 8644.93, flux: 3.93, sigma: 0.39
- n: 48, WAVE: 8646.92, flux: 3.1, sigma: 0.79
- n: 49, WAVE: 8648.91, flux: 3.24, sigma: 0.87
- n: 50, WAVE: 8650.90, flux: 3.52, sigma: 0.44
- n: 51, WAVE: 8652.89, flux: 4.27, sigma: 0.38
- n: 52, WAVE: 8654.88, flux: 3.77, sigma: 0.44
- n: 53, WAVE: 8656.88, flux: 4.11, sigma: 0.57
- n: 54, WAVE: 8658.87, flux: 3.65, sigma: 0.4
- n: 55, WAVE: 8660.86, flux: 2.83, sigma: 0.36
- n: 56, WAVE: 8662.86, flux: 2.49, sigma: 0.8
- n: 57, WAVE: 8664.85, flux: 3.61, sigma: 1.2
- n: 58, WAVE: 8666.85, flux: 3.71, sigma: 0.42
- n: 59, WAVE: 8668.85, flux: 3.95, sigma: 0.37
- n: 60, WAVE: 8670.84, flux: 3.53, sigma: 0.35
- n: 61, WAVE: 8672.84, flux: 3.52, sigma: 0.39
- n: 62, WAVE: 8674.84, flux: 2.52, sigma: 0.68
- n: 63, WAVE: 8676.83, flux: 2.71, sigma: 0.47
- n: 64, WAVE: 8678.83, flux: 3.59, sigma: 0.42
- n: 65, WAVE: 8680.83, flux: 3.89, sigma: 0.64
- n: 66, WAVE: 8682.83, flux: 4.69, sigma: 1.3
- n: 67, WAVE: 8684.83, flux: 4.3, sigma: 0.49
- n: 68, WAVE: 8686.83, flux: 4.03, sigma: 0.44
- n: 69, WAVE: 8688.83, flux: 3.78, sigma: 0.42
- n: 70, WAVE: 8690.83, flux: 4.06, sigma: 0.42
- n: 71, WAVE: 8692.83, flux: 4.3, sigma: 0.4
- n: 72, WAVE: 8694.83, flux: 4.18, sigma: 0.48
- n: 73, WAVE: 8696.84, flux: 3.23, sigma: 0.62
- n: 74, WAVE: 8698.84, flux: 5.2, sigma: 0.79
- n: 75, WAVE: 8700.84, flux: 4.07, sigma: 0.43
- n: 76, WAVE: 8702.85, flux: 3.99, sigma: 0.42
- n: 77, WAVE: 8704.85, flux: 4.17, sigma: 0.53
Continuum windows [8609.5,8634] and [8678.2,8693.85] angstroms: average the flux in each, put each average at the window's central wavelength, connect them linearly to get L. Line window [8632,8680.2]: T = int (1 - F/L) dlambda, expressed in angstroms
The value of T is 5.89 angstroms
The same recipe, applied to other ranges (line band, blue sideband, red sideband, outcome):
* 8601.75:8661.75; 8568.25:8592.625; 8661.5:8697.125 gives -2.1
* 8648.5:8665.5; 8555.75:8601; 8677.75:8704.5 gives 2.5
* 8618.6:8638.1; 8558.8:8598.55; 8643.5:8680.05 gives -2.5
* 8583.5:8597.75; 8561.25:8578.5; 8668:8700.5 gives 0.4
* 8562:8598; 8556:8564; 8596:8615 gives 0.7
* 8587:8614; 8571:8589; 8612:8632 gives 1.1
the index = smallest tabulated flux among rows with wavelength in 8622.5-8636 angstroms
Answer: 3.54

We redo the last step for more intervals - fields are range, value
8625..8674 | 2.49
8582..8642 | 3.23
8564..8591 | 3.47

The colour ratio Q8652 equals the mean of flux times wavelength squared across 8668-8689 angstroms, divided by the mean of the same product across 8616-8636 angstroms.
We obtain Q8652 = 0.89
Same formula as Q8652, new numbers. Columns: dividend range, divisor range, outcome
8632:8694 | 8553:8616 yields 0.93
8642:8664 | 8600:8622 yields 0.88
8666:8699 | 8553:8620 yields 0.94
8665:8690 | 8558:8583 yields 0.90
